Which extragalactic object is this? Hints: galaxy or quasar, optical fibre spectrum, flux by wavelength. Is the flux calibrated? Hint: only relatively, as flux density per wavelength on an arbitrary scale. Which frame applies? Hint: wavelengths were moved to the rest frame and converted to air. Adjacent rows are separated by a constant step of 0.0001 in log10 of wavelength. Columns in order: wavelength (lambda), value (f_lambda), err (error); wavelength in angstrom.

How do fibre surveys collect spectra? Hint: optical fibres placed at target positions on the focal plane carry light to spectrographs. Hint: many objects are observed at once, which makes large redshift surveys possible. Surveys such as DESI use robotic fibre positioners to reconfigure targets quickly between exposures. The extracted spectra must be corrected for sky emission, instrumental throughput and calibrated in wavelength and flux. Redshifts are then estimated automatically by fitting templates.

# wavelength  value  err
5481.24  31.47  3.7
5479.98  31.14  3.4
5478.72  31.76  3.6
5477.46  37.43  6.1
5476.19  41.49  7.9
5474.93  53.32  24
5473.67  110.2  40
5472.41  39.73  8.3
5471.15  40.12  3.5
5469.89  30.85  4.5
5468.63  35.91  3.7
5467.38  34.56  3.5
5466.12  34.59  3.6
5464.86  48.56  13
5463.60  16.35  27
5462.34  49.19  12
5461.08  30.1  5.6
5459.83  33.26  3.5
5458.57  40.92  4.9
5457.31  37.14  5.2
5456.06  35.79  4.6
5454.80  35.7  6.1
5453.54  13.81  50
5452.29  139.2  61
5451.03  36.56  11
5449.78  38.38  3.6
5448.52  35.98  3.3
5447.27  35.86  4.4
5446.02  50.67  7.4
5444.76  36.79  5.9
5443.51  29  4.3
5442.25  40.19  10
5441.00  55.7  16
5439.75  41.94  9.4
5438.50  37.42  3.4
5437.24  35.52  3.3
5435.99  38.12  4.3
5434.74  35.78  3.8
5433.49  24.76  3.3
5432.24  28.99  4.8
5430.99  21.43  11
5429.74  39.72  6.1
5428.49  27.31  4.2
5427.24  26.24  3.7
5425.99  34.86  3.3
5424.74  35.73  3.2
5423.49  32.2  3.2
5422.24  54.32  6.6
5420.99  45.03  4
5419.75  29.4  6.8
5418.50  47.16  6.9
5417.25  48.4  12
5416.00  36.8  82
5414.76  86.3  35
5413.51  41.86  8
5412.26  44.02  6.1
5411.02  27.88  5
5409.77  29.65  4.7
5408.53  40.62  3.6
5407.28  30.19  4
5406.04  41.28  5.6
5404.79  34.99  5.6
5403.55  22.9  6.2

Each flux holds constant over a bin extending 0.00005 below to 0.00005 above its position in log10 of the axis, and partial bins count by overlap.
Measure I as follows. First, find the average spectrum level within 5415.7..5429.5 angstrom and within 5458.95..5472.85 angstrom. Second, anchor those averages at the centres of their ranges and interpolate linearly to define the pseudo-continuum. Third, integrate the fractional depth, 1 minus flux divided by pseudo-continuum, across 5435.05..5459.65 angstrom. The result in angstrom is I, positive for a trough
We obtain -3.9 angstrom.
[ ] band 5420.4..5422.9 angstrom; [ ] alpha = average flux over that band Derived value 49.4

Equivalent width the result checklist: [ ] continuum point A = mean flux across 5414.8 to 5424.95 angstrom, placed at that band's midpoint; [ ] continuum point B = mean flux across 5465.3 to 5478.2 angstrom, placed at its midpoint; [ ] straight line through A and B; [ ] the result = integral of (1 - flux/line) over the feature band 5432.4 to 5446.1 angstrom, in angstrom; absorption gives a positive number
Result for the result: 2.1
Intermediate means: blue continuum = 44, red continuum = 45.7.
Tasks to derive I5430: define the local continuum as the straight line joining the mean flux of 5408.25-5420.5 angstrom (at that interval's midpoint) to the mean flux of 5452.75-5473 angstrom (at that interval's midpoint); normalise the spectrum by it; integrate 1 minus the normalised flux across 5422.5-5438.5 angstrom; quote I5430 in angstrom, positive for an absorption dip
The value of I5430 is 3.3 angstrom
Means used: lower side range 43.3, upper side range 35.7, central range 32.4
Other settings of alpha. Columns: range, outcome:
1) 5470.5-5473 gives 39.8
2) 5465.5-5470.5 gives 34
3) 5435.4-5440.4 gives 38.3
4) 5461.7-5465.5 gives 37.9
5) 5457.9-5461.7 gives 34.8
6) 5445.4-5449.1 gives 41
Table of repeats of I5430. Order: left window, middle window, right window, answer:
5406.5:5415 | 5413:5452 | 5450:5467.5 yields 1.5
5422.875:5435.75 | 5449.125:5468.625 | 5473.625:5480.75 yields -0.9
